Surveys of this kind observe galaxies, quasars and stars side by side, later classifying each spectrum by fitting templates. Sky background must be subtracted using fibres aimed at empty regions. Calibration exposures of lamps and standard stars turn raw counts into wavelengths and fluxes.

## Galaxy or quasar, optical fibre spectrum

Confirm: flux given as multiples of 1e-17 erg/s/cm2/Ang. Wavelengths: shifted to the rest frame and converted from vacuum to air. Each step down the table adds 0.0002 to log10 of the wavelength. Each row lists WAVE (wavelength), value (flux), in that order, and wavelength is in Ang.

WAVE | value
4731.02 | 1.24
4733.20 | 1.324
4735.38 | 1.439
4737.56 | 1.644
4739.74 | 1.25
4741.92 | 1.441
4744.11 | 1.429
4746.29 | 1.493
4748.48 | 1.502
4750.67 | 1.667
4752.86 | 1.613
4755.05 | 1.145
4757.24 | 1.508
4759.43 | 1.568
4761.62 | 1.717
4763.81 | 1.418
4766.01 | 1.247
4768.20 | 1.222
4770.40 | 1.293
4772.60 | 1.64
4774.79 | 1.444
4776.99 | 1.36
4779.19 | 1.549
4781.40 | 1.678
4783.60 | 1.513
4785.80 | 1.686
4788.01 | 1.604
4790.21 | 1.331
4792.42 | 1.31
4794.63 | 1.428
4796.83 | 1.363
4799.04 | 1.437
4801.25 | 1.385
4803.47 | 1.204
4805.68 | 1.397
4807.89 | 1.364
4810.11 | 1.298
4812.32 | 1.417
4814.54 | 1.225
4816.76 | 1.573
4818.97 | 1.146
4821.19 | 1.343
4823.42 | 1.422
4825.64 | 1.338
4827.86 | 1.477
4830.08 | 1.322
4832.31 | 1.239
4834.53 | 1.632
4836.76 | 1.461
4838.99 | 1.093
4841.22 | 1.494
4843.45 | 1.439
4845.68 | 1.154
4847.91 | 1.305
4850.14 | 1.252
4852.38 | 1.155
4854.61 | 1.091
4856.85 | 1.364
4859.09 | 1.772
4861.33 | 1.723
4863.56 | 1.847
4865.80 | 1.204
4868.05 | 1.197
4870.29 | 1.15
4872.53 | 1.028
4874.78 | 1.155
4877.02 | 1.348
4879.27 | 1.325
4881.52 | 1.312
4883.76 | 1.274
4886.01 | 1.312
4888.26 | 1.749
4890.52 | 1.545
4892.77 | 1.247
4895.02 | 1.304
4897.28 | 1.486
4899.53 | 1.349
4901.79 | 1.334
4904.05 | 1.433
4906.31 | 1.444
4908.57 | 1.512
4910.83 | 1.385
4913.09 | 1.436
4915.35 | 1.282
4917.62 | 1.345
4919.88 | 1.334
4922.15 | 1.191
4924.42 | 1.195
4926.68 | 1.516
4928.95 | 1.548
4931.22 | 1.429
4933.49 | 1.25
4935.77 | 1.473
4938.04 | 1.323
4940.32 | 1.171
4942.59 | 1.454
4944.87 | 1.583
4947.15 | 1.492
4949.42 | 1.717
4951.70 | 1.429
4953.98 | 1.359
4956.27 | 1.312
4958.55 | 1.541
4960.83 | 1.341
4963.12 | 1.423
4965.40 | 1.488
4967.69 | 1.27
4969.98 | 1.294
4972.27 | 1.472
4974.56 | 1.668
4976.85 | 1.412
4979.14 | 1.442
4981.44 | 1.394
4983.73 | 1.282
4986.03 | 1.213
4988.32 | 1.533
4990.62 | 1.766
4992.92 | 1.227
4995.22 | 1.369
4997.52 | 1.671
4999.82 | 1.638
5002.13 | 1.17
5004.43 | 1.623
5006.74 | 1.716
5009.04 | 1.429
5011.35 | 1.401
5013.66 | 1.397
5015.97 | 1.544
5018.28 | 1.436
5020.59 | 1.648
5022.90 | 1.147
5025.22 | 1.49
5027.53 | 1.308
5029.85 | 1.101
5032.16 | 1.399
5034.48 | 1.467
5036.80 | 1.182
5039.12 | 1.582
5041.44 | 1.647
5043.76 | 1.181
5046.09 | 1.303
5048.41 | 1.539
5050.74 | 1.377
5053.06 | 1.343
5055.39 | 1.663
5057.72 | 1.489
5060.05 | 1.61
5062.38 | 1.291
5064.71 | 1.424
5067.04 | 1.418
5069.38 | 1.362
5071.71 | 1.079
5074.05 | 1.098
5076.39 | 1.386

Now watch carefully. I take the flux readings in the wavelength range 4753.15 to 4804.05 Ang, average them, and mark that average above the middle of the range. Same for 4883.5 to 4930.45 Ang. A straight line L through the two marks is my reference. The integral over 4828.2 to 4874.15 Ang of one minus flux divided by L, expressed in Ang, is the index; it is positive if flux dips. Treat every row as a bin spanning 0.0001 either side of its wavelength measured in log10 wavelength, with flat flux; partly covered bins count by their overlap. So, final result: 2.2 Ang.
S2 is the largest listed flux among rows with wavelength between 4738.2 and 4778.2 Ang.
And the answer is 1.717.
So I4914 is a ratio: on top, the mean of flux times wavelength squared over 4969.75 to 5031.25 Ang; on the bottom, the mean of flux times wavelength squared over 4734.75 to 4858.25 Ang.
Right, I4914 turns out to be 1.12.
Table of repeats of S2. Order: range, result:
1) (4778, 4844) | 1.686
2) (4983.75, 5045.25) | 1.766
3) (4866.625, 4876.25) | 1.197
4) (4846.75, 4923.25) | 1.847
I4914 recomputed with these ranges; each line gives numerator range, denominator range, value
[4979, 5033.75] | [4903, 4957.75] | 1.05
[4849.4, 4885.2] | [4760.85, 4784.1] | 0.95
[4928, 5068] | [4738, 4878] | 1.11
